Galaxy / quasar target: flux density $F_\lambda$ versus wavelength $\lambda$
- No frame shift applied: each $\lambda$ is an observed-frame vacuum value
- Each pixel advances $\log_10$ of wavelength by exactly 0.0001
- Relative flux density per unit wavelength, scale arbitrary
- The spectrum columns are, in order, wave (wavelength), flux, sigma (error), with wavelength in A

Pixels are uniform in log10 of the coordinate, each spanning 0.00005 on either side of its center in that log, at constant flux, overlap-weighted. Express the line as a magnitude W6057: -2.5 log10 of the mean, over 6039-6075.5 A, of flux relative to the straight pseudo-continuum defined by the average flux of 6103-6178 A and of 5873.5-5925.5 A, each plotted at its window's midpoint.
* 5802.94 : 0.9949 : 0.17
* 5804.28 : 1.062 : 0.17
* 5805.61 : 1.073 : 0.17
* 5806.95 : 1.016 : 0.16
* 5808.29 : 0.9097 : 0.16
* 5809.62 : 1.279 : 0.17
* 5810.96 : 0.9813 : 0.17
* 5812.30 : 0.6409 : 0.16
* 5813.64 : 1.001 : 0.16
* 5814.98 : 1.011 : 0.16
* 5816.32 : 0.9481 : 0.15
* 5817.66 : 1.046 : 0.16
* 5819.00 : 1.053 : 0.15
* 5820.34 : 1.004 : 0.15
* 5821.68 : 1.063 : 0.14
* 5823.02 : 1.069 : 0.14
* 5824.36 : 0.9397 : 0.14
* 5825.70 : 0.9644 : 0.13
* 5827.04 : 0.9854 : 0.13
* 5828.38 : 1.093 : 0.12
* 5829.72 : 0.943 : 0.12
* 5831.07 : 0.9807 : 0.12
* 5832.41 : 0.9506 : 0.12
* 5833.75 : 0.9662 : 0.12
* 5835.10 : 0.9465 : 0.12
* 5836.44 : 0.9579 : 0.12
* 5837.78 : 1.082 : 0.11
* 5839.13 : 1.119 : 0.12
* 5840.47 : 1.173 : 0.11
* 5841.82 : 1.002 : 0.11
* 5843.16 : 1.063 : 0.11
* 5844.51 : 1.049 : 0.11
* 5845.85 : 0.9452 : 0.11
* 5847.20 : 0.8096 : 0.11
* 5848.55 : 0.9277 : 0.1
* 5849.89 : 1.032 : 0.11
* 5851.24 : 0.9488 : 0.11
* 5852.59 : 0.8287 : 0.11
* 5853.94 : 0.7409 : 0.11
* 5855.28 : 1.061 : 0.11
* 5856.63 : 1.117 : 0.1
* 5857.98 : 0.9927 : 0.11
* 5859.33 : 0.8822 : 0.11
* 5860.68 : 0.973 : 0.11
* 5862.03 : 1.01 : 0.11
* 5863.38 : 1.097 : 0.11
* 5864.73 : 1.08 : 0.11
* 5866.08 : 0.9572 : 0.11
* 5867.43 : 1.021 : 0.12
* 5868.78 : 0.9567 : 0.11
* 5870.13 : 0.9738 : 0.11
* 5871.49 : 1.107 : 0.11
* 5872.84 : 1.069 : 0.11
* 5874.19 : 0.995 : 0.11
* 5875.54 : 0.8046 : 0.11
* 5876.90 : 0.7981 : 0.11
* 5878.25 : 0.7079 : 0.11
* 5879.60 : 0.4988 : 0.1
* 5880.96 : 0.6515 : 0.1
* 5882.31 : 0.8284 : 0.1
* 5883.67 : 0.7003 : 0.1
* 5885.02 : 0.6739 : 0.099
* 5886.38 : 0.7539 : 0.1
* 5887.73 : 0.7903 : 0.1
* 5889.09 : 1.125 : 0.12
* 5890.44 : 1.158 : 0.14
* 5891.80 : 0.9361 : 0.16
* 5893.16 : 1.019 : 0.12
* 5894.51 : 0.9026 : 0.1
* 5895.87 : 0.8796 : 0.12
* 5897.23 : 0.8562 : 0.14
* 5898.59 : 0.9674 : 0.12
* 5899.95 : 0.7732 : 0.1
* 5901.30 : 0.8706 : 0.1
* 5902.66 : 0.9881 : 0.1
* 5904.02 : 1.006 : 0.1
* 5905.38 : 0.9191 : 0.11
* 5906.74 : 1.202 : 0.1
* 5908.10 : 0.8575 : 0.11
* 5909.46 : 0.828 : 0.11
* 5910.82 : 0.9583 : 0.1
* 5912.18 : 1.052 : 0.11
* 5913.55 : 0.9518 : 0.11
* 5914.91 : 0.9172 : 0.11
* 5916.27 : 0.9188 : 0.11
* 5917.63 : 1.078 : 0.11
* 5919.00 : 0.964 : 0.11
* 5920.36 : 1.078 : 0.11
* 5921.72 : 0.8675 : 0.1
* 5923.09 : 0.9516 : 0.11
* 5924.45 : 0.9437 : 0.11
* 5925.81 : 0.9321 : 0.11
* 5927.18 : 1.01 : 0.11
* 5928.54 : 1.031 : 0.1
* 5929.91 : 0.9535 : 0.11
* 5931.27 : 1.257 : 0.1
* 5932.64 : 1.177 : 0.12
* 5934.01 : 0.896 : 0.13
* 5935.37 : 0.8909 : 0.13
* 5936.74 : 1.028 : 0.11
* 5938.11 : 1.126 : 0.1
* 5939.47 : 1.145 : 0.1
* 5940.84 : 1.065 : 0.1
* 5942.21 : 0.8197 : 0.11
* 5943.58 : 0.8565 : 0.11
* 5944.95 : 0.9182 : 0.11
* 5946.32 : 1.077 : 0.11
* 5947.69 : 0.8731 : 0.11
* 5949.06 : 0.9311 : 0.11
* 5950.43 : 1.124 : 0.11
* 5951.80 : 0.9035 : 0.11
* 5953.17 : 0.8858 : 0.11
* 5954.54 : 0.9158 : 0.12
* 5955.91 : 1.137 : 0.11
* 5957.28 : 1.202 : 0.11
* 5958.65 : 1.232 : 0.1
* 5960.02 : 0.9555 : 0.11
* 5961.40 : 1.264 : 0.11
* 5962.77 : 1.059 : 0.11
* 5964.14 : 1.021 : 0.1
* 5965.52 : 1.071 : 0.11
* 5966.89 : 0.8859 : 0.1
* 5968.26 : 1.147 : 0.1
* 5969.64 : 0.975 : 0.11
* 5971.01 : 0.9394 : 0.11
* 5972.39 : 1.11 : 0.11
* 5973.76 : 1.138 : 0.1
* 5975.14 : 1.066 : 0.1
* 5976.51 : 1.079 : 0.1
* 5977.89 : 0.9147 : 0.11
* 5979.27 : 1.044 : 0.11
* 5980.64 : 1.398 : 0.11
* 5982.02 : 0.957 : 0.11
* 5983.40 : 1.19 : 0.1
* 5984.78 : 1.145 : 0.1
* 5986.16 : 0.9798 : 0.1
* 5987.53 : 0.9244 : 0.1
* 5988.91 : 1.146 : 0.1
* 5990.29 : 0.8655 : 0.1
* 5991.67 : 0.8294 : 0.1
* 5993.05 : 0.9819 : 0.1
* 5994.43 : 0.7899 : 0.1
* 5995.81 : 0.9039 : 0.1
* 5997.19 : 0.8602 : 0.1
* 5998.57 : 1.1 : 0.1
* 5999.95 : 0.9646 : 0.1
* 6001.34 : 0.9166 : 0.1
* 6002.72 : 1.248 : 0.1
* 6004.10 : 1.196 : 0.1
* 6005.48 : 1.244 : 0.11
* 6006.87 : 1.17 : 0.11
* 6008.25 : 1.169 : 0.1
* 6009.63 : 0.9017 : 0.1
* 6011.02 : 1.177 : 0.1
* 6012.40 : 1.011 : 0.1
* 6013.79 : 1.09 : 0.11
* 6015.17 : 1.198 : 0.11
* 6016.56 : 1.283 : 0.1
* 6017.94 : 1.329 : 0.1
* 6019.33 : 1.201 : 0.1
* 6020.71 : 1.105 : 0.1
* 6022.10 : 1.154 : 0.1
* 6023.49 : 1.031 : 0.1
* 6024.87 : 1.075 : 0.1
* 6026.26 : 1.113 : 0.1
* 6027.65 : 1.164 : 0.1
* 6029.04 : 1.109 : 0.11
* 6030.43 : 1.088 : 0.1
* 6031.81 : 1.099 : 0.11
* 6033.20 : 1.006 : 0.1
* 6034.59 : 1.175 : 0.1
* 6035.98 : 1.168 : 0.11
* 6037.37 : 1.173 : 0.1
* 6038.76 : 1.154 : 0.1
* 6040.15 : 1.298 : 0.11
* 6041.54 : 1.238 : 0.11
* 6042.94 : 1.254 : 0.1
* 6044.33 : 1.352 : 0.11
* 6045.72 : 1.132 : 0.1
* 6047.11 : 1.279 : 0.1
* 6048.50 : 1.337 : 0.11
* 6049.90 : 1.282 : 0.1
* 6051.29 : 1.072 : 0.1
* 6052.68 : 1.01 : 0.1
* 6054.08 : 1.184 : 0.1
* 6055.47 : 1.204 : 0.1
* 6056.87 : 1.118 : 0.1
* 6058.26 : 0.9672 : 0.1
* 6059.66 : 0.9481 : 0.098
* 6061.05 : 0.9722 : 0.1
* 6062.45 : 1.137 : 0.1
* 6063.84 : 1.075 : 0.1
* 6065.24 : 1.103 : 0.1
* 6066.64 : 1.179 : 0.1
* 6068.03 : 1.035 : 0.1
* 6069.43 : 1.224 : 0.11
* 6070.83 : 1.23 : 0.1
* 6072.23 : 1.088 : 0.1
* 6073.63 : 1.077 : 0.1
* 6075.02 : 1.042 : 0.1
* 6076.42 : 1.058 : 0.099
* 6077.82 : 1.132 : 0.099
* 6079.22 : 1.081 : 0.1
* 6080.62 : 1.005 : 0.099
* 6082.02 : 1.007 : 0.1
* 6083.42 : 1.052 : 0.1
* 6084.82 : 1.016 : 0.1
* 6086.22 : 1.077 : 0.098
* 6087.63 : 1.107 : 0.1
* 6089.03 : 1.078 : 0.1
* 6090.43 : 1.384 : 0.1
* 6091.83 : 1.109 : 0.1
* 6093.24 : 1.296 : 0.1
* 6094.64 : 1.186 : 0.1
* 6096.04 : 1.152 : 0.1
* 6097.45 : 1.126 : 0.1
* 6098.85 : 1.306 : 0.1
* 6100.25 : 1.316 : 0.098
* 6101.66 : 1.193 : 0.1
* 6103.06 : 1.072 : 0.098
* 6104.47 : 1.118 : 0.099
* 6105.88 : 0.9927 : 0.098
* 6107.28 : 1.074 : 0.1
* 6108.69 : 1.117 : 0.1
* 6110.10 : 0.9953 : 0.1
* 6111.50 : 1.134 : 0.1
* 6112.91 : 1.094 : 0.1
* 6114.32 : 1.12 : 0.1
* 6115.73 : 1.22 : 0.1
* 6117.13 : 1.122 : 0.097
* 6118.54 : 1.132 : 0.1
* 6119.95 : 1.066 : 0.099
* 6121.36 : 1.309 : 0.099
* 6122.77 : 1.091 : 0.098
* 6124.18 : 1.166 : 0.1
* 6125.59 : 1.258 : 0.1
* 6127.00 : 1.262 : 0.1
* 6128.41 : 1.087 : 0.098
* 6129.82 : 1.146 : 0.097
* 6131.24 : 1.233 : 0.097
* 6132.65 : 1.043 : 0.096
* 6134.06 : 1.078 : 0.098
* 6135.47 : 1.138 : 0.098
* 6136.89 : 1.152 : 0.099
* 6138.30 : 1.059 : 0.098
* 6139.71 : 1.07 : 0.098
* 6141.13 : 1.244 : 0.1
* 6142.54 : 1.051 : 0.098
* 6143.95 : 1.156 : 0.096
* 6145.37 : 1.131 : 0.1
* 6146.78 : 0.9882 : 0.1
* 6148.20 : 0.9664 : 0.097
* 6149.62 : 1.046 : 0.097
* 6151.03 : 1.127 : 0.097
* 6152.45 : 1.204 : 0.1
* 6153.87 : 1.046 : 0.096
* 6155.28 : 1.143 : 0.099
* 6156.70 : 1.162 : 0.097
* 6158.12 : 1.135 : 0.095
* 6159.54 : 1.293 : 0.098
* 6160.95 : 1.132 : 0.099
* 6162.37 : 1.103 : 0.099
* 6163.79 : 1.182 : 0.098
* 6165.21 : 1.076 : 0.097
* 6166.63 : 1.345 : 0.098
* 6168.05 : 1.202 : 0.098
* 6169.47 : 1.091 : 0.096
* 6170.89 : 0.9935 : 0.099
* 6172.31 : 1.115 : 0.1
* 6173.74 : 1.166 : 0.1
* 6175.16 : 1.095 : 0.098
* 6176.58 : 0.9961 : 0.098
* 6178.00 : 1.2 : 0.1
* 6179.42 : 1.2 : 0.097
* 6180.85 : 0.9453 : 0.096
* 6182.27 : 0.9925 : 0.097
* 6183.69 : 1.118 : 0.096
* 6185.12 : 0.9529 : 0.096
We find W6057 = -0.10 mag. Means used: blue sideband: 0.9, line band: 1.15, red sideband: 1.12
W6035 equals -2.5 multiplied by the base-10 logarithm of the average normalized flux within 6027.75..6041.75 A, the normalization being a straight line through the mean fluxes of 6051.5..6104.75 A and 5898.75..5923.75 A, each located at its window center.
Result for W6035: -0.07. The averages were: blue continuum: 0.955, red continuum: 1.12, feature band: 1.15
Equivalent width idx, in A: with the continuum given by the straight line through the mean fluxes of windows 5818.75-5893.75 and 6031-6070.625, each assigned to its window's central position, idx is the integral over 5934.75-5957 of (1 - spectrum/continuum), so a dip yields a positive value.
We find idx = 1.2 A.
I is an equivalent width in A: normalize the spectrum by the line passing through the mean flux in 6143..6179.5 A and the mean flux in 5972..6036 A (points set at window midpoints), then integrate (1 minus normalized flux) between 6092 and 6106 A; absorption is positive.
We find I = -0.9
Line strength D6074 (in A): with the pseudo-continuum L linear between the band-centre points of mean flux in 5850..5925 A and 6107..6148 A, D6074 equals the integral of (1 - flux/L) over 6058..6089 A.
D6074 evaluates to 0.2 A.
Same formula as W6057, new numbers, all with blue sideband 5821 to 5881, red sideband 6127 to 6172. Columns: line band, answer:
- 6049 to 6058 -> -0.06 mag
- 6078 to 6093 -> -0.01 mag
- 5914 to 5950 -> 0.02 mag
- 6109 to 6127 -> -0.04 mag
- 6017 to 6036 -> -0.07 mag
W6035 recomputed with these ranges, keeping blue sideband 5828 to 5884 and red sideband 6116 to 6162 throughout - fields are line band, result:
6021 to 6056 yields -0.09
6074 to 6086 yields 0.04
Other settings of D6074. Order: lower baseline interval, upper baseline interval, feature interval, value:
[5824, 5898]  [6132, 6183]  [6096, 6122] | -1.3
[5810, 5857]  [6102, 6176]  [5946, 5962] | 0.0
